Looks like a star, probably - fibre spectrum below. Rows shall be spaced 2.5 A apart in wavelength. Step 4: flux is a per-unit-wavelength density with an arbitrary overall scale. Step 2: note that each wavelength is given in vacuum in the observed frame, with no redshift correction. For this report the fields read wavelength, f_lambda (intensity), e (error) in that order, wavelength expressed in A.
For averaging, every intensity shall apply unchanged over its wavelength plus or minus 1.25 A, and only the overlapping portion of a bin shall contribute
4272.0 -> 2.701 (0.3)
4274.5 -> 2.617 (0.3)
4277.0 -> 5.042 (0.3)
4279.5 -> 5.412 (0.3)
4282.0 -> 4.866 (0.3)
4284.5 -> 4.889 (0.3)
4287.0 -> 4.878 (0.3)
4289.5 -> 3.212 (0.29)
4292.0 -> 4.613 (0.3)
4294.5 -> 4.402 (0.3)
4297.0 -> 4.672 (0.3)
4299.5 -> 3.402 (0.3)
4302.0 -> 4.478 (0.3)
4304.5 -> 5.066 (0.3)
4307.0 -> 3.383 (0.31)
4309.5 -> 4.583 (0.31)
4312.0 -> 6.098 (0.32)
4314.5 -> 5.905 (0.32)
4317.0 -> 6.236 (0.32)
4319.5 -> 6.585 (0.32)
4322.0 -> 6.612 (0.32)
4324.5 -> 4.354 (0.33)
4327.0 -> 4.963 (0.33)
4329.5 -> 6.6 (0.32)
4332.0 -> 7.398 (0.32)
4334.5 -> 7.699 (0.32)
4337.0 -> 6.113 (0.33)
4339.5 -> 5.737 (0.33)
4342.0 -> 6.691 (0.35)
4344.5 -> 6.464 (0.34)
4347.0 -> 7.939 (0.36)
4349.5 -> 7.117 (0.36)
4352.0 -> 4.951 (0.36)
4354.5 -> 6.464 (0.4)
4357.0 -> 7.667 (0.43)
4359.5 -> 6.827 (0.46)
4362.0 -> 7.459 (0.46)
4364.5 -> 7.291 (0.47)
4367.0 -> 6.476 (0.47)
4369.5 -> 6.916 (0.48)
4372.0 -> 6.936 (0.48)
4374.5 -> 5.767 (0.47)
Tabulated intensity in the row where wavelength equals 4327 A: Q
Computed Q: 4.963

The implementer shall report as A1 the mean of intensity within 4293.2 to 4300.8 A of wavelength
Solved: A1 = 4.16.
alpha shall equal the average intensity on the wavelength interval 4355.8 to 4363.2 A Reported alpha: 7.31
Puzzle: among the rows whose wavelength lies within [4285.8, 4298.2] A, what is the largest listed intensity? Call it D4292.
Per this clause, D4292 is 4.878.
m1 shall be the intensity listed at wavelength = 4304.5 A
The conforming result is 5.066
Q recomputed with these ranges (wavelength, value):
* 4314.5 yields 5.905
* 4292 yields 4.613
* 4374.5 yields 5.767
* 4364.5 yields 7.291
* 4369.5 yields 6.916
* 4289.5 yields 3.212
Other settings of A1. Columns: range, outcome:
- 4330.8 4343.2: 6.73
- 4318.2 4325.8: 5.85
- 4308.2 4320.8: 5.87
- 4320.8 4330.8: 5.64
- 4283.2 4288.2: 4.88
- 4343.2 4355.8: 6.59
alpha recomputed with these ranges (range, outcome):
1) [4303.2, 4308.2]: 4.24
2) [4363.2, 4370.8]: 6.9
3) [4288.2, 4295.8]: 4.08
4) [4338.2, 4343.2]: 6.21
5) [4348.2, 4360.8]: 6.61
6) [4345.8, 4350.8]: 7.5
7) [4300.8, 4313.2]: 4.72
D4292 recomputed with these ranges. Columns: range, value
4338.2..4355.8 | 7.939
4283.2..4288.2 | 4.889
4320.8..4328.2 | 6.612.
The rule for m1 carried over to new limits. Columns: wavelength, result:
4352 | 4.951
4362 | 7.459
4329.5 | 6.6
